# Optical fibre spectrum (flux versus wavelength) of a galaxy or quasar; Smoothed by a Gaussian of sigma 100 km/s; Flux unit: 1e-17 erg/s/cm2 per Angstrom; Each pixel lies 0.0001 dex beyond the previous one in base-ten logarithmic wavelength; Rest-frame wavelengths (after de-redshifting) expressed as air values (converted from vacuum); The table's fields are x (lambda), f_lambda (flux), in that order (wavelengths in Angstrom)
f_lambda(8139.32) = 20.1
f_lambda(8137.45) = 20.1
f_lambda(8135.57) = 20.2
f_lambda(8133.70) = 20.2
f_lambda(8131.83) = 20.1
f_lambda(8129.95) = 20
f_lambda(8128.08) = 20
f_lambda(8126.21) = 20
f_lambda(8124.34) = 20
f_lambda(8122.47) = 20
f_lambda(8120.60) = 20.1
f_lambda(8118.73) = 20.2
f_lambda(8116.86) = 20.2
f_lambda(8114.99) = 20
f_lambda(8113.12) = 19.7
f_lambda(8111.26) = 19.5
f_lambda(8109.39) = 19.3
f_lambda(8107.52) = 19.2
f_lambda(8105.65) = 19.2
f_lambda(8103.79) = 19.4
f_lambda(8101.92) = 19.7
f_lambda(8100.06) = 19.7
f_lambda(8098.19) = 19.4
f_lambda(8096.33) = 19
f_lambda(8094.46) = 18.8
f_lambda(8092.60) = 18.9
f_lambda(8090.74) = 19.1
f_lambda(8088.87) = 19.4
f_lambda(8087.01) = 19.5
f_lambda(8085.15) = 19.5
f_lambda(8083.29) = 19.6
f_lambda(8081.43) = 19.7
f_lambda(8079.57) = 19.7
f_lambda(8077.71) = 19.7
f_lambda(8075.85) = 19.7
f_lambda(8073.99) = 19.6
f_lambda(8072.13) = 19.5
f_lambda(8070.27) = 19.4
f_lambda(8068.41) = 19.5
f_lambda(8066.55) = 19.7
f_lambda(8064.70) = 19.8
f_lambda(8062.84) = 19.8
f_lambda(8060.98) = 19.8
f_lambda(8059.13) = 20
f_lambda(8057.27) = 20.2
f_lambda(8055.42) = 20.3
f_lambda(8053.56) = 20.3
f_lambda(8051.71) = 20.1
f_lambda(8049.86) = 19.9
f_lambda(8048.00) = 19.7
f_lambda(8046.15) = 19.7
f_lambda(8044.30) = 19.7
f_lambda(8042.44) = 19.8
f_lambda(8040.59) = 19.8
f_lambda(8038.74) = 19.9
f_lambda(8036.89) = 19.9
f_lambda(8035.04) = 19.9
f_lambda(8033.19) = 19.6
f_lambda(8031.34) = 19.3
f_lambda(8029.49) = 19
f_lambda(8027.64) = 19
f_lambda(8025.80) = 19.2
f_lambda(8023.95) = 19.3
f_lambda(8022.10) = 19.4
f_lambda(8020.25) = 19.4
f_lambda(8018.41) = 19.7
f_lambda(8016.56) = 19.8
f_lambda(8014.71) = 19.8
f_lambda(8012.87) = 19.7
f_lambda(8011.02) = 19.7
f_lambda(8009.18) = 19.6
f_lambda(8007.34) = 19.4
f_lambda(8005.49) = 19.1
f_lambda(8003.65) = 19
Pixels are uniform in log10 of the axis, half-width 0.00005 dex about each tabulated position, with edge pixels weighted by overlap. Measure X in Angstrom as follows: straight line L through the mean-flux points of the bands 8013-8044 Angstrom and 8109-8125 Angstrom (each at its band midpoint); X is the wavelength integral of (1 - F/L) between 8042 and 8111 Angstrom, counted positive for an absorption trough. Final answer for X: 0.5 Angstrom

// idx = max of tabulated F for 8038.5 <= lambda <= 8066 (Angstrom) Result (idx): 20.3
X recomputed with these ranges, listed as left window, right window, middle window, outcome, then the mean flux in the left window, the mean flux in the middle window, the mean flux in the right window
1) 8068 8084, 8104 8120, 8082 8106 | 0.36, 19.6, 19.3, 19.7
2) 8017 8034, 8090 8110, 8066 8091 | -0.36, 19.3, 19.5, 19.2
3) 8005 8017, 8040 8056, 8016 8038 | 0.30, 19.6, 19.5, 19.9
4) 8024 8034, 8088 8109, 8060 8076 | -0.33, 19.2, 19.6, 19.2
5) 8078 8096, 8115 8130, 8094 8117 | 0.31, 19.4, 19.5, 20.1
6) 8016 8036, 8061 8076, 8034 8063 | -0.60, 19.4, 19.9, 19.6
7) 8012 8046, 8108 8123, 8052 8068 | -0.25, 19.6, 20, 19.8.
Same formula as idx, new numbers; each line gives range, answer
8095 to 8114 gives 19.7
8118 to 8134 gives 20.2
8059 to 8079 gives 20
